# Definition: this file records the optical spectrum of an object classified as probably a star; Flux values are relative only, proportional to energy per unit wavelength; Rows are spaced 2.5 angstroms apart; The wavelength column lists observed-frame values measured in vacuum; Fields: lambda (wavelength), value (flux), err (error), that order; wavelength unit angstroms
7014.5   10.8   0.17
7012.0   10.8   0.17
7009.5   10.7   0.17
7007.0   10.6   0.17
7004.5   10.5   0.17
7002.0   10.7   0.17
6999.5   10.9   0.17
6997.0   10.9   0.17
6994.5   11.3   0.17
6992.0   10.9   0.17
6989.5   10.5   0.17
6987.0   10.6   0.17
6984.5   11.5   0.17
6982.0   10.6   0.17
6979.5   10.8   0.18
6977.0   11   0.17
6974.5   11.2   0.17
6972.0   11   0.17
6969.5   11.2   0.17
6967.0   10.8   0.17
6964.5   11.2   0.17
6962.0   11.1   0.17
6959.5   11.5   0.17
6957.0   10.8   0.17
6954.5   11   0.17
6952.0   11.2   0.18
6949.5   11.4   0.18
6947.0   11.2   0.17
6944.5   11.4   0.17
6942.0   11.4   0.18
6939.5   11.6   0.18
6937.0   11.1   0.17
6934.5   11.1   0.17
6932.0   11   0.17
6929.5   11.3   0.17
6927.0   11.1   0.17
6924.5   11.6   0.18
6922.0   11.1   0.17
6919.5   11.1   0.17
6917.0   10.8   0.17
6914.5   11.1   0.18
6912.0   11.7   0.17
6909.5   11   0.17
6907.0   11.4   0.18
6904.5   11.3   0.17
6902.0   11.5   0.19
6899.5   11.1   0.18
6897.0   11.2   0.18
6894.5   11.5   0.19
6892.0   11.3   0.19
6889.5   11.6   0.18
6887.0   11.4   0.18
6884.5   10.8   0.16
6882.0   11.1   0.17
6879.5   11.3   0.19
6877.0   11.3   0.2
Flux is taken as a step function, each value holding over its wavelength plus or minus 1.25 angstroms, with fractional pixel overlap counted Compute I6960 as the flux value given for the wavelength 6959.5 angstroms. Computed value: 11.5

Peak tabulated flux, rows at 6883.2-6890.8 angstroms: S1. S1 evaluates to 11.6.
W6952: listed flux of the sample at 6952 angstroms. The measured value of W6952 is 11.2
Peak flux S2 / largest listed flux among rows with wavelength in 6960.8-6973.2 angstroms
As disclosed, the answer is 11.2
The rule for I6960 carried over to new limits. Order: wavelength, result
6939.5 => 11.6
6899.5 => 11.1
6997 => 10.9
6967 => 10.8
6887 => 11.4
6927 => 11.1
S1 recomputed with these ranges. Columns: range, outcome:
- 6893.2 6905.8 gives 11.5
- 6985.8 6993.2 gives 10.9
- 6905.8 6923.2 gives 11.7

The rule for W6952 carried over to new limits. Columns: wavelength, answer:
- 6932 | 11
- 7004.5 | 10.5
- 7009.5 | 10.7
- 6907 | 11.4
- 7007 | 10.6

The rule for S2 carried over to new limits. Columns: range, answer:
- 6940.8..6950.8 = 11.4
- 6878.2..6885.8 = 11.3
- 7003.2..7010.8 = 10.7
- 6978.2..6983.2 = 10.8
